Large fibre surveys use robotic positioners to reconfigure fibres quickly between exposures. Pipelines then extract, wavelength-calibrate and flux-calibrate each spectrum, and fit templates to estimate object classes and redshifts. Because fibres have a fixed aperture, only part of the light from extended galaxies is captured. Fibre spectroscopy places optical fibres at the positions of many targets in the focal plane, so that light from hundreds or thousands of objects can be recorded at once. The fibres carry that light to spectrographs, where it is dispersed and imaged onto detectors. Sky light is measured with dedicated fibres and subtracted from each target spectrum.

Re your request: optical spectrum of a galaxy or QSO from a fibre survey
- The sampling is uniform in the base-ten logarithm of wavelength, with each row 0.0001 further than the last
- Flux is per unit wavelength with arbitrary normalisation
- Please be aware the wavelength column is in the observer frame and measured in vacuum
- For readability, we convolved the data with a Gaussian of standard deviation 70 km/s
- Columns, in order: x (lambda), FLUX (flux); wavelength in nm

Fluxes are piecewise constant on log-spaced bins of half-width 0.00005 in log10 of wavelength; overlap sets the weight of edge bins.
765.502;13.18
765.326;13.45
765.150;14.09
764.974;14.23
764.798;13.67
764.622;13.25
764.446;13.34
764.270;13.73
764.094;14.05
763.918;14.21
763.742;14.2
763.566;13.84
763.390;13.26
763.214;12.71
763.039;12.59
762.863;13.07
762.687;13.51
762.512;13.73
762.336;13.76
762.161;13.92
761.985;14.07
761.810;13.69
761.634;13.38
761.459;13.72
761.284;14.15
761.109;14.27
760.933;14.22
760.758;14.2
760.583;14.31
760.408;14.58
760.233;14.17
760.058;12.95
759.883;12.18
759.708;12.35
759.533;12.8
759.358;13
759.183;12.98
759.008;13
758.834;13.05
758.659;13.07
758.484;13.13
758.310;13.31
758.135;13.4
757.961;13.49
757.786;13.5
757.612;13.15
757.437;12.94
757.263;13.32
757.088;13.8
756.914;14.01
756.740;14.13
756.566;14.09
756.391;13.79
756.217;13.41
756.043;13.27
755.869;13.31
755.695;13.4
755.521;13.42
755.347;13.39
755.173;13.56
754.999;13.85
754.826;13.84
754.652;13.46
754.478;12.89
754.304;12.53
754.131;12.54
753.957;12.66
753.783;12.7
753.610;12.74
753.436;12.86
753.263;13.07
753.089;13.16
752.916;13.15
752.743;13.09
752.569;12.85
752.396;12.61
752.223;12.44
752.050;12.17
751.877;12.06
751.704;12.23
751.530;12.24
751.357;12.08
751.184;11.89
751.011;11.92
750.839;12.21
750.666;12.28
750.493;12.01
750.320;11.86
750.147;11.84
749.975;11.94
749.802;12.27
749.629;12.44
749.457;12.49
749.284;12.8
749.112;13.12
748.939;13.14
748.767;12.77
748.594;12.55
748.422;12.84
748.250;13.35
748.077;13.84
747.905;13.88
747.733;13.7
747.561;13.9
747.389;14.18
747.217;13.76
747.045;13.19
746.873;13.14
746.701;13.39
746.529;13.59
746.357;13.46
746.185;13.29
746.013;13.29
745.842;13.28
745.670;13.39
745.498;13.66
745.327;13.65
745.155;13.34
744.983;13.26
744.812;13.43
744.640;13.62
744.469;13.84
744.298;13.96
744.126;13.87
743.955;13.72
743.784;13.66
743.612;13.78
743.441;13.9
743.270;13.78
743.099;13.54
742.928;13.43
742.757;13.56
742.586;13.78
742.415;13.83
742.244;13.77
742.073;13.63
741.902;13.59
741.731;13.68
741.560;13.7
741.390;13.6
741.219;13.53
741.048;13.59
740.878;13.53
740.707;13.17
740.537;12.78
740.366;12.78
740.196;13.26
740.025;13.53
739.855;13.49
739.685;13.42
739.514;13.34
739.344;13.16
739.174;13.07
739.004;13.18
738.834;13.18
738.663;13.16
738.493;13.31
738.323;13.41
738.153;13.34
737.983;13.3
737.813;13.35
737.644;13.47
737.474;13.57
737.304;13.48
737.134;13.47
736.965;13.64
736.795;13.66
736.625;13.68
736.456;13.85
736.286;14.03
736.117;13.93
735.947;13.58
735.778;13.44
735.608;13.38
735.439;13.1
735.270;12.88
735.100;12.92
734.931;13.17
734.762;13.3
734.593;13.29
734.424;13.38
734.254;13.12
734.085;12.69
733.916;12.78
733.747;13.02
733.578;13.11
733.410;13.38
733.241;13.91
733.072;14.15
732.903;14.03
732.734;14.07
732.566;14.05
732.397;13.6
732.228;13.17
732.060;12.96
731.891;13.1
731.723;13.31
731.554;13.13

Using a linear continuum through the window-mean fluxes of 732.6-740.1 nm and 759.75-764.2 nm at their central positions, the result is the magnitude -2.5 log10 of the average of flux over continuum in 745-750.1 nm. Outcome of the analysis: 0.03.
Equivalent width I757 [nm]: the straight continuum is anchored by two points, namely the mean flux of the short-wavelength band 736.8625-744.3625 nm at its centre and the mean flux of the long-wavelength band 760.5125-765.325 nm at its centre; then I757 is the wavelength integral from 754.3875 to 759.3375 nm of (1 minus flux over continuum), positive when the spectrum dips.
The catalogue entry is 0.09 nm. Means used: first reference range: 13.5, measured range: 13.4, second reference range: 13.7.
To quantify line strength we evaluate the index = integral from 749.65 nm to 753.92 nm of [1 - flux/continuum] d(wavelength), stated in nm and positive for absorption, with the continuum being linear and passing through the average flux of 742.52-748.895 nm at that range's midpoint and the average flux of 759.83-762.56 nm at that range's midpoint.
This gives 0.39 nm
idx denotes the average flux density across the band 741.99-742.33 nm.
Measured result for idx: 13.7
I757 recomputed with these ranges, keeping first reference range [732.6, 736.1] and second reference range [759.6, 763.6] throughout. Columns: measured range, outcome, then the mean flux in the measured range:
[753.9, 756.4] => 0.05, 13.3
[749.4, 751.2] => 0.18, 12.1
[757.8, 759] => 0.03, 13.2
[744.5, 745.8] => 0.00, 13.5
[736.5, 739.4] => 0.00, 13.4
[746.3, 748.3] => -0.02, 13.6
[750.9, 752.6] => 0.16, 12.2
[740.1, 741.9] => 0.01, 13.4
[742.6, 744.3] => -0.04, 13.7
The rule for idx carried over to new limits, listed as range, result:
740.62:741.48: 13.5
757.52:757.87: 13.3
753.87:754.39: 12.6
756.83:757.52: 13.5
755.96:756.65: 13.6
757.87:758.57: 13.3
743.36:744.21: 13.8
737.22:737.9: 13.5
